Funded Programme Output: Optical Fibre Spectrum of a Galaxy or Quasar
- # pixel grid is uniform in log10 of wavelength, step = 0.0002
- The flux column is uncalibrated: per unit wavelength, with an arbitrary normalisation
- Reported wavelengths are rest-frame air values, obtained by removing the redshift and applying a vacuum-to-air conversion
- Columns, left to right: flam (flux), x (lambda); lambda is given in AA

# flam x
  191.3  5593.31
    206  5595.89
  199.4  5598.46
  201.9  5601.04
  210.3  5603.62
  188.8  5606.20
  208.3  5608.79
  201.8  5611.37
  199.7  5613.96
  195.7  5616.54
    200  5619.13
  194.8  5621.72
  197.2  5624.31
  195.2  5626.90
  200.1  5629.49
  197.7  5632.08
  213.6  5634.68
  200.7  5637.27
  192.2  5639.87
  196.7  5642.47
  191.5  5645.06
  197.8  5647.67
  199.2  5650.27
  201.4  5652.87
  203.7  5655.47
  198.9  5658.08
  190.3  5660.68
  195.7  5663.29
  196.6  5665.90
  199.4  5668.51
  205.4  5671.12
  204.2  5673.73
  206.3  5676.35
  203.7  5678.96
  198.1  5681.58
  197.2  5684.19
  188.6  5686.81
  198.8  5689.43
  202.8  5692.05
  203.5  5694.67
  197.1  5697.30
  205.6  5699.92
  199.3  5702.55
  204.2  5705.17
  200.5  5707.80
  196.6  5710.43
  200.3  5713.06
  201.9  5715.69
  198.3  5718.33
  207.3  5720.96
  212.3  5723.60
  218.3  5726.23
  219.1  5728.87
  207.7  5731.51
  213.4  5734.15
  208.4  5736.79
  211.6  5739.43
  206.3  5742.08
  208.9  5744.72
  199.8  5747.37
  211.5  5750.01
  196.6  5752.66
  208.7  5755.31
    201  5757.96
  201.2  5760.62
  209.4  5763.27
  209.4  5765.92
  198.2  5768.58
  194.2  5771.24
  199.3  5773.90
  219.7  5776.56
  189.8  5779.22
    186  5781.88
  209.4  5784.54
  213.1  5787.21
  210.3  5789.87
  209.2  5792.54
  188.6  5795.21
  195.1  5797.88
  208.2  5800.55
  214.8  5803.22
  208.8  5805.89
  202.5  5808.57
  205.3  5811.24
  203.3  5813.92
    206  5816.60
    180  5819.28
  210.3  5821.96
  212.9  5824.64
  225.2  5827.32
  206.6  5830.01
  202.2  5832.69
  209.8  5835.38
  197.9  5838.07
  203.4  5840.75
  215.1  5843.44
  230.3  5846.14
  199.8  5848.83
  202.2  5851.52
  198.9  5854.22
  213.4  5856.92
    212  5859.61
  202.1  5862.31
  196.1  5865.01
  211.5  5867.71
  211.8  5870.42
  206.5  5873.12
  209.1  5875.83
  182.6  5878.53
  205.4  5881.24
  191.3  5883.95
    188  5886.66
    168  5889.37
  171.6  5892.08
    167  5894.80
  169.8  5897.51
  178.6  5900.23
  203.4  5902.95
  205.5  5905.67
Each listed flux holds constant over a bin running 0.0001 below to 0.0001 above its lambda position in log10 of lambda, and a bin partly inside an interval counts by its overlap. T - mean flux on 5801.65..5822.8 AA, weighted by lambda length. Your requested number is 204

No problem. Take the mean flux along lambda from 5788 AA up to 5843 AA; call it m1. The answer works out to 205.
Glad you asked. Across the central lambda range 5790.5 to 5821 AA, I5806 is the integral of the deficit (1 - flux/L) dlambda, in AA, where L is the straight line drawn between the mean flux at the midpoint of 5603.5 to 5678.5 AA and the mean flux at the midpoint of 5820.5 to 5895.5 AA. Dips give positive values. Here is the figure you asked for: -0.1 AA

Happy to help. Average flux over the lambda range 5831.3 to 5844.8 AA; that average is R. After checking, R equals 206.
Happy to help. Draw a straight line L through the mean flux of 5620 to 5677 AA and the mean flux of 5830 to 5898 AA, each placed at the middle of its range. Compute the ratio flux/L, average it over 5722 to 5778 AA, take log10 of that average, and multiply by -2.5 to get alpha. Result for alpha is -0.044 mag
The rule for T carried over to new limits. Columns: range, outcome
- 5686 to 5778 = 205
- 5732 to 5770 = 206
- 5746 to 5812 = 204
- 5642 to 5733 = 201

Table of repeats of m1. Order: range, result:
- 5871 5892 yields 192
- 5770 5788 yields 201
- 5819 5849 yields 209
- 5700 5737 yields 206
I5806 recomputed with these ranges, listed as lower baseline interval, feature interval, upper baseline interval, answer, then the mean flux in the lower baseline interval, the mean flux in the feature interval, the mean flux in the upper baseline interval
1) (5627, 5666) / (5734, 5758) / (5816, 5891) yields -0.69 AA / 198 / 207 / 203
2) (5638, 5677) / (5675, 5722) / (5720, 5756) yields 0.80 AA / 199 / 201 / 209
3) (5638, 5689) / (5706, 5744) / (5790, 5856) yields -1.15 AA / 198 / 207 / 206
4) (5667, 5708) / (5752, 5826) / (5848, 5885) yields -0.41 AA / 201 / 203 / 203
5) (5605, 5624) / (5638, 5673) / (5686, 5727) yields 0.40 AA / 198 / 198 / 202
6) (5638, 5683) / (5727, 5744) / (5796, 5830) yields -0.75 AA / 199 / 211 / 206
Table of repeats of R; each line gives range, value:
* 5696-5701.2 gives 202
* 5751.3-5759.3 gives 202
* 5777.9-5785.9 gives 195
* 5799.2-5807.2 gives 211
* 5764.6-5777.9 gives 204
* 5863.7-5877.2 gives 207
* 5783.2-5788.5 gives 211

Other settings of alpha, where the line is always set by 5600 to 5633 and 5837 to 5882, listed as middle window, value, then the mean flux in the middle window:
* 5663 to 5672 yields 0.01 mag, 199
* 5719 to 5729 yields -0.05 mag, 213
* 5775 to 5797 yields 0.00 mag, 203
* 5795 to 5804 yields 0.01 mag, 203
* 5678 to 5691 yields 0.02 mag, 197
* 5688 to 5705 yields 0.00 mag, 201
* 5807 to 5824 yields 0.02 mag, 202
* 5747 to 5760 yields 0.00 mag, 204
